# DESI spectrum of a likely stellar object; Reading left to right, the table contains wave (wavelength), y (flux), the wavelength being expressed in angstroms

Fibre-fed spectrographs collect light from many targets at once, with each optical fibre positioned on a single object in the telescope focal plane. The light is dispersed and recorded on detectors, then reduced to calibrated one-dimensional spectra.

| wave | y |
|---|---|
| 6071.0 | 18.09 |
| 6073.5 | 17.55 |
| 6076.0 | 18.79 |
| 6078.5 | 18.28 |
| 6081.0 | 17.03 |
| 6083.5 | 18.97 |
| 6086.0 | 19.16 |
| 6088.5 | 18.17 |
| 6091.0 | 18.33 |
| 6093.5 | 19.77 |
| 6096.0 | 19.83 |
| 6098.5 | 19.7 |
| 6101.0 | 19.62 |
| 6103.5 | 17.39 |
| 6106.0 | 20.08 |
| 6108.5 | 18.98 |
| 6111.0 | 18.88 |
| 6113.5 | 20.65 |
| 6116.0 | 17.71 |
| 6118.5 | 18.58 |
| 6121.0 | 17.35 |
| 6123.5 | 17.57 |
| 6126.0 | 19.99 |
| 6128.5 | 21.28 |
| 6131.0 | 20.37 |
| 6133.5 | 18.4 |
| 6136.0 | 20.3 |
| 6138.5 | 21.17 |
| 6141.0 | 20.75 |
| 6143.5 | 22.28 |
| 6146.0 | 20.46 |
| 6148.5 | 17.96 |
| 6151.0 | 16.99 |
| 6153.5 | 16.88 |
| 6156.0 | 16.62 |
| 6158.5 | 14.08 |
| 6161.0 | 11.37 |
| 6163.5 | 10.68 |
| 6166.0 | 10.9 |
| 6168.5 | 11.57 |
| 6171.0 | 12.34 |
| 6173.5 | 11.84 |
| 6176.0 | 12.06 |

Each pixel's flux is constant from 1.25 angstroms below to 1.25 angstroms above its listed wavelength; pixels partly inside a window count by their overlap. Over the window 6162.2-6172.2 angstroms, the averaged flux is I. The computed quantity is 11.4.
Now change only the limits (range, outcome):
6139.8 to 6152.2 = 19.7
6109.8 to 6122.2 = 18.6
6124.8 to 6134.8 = 20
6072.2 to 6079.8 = 18.2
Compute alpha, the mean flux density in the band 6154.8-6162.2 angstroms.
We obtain 14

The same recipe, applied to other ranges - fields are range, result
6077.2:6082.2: 17.7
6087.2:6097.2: 19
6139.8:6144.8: 21.5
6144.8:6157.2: 17.8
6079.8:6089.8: 18.3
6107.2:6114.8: 19.5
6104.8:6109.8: 19.5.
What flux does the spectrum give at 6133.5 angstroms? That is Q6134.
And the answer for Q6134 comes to 18.4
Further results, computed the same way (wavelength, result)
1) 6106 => 20.08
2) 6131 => 20.37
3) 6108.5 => 18.98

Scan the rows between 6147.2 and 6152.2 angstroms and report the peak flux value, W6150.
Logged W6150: 17.96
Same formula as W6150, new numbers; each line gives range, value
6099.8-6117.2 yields 20.65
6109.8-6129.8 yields 21.28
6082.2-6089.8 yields 19.16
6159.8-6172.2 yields 12.34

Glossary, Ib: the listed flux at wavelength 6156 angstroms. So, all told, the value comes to 16.62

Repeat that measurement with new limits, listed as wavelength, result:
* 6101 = 19.62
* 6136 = 20.3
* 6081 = 17.03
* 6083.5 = 18.97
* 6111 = 18.88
